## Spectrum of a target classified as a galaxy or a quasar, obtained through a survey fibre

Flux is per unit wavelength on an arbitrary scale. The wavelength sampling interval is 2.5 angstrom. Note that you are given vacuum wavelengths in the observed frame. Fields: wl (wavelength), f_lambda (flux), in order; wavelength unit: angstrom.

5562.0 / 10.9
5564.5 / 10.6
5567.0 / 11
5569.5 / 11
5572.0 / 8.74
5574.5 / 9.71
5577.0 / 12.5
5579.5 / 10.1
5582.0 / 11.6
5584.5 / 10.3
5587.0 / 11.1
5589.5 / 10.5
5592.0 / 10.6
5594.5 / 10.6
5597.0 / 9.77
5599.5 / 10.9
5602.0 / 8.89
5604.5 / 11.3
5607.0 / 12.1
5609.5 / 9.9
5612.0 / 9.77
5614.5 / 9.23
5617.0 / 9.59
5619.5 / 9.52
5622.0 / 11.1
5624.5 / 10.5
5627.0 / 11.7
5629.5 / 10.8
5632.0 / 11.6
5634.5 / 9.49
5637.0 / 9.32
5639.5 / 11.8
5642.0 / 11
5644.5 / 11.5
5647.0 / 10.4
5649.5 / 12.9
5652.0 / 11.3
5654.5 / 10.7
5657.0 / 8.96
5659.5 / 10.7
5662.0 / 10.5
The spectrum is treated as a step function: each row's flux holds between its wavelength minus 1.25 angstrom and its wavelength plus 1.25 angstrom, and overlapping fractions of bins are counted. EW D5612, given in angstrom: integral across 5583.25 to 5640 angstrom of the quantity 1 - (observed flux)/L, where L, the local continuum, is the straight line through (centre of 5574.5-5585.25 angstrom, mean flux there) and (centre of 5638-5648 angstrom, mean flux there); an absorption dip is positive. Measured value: 3.3 angstrom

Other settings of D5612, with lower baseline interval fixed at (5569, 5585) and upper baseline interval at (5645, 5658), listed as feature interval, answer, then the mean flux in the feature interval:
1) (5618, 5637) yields 0.4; 10.6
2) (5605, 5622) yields 0.9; 10.2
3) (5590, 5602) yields 0.4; 10.3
